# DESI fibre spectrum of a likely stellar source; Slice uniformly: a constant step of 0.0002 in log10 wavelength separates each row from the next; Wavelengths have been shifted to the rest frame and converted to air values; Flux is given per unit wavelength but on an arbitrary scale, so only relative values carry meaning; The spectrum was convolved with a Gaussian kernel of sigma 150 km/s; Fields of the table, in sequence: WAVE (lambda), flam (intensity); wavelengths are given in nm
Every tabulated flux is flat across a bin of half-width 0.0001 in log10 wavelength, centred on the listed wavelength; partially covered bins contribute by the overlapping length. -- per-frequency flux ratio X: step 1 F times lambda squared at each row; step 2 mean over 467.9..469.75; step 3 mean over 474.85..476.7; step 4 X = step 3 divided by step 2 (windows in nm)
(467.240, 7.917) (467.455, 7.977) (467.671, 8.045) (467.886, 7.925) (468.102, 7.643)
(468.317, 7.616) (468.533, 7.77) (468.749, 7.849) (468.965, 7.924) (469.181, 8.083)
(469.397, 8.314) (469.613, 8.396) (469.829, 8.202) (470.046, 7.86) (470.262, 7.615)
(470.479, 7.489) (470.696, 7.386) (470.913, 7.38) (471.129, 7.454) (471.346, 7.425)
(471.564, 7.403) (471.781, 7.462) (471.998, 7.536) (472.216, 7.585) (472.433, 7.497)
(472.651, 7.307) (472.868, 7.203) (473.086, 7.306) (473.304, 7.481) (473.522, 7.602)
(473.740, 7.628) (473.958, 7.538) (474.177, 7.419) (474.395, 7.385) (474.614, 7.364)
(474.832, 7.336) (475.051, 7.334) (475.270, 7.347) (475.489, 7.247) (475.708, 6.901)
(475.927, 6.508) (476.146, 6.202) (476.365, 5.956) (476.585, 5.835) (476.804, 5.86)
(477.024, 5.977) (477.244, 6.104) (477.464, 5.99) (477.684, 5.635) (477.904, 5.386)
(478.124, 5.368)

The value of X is 0.87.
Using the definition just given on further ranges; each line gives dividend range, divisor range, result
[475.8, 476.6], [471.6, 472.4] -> 0.84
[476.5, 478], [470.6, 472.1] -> 0.80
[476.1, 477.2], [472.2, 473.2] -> 0.82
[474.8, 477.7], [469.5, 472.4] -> 0.86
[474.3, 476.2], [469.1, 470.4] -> 0.90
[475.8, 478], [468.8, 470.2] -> 0.76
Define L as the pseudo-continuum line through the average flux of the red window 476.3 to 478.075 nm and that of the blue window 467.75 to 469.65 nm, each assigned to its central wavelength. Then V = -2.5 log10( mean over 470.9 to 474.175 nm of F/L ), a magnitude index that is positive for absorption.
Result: -0.07 mag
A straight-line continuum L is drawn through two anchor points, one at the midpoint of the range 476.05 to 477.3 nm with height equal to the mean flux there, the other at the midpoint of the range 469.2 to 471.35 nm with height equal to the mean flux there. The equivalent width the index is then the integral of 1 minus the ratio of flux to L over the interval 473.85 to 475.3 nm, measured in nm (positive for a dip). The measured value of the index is -0.18 nm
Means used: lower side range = 7.78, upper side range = 5.98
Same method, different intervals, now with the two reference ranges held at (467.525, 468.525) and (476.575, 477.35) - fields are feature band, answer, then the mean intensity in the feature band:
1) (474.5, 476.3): -0.206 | 7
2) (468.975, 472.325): -0.206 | 7.71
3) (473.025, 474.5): -0.193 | 7.49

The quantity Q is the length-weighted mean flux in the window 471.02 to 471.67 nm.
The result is 7.43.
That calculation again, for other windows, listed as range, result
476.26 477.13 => 5.9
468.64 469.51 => 8.05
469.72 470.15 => 8.03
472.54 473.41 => 7.32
